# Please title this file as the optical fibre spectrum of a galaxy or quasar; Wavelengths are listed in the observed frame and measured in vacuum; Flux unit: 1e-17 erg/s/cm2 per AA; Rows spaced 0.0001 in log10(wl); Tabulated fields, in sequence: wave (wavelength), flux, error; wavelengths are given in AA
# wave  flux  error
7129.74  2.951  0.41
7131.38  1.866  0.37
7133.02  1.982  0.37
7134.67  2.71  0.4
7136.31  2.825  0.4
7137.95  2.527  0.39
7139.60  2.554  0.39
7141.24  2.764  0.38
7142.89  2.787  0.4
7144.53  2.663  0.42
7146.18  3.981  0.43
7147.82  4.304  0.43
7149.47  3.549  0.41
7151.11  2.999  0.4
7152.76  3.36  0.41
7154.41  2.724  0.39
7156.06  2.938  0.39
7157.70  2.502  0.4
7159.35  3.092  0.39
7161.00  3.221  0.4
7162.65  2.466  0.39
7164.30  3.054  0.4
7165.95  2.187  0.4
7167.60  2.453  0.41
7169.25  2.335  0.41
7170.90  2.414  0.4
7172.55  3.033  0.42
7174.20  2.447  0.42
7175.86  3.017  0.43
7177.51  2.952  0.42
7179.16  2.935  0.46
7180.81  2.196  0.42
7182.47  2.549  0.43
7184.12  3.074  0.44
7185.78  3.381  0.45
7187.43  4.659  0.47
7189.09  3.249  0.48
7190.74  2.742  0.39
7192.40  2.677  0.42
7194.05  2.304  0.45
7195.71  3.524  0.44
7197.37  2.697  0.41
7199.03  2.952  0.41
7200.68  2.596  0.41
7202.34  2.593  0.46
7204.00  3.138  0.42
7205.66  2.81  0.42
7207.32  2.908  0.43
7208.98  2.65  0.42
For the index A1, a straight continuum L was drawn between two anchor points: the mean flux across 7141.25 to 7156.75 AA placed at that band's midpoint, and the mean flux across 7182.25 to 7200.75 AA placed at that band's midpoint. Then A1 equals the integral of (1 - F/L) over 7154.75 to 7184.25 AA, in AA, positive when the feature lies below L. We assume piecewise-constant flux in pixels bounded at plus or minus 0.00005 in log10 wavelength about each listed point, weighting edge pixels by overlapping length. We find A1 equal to 4.18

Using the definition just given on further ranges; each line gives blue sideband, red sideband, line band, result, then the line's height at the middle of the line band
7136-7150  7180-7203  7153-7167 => 1.2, 3.05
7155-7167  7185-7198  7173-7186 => 0.9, 3.01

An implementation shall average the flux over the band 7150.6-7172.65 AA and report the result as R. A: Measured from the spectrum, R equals 2.76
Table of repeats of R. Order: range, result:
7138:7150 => 3.17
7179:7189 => 3.15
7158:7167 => 2.78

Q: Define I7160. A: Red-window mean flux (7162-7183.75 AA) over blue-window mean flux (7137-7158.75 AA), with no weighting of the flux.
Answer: 0.86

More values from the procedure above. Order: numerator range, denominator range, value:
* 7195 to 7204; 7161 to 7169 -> 1.11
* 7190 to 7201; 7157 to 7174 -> 1.05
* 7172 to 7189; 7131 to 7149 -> 1.06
